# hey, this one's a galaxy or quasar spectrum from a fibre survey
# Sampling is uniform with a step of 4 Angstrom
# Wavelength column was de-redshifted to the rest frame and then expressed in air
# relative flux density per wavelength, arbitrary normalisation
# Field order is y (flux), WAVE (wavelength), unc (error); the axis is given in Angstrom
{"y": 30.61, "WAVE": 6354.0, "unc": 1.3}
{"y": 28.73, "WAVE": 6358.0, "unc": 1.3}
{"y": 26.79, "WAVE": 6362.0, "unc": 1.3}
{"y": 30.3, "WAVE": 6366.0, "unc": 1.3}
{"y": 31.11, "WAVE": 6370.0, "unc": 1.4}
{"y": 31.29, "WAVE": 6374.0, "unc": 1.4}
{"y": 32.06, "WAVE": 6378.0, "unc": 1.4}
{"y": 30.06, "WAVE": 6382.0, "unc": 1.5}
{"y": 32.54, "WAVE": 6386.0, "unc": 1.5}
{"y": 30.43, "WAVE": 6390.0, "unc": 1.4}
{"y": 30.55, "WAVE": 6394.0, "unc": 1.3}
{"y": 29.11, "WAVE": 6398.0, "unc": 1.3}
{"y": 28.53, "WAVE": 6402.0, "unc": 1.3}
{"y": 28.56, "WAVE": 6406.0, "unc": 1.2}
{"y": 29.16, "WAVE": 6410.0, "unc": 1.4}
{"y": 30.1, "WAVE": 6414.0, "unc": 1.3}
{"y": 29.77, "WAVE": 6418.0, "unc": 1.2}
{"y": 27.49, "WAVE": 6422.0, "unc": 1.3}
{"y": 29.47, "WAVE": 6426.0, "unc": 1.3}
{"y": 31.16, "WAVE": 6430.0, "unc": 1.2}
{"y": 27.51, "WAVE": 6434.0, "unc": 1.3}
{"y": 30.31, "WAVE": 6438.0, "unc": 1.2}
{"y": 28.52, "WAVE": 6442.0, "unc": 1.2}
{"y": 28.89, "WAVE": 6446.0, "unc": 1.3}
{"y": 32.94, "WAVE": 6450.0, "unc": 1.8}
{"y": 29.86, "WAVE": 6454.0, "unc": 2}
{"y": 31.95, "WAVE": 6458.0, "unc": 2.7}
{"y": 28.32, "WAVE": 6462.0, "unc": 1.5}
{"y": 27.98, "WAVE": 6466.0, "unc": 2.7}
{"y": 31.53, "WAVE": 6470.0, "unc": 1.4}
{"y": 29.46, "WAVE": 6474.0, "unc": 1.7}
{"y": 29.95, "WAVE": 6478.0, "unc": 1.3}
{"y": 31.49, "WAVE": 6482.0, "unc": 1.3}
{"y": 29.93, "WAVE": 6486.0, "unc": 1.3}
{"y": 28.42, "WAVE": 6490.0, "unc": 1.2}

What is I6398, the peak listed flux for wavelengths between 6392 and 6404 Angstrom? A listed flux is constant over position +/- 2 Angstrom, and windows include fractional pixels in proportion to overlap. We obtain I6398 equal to 30.55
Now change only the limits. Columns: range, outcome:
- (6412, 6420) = 30.1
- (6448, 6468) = 32.94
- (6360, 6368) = 30.3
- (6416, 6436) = 31.16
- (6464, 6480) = 31.53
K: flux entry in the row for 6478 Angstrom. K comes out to 29.95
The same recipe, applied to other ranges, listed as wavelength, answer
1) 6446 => 28.89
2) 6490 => 28.42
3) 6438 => 30.31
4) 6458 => 31.95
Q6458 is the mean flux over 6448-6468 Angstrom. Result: 30.2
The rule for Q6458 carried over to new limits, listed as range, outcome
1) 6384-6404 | 30.2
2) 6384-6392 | 31.5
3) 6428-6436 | 29.3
